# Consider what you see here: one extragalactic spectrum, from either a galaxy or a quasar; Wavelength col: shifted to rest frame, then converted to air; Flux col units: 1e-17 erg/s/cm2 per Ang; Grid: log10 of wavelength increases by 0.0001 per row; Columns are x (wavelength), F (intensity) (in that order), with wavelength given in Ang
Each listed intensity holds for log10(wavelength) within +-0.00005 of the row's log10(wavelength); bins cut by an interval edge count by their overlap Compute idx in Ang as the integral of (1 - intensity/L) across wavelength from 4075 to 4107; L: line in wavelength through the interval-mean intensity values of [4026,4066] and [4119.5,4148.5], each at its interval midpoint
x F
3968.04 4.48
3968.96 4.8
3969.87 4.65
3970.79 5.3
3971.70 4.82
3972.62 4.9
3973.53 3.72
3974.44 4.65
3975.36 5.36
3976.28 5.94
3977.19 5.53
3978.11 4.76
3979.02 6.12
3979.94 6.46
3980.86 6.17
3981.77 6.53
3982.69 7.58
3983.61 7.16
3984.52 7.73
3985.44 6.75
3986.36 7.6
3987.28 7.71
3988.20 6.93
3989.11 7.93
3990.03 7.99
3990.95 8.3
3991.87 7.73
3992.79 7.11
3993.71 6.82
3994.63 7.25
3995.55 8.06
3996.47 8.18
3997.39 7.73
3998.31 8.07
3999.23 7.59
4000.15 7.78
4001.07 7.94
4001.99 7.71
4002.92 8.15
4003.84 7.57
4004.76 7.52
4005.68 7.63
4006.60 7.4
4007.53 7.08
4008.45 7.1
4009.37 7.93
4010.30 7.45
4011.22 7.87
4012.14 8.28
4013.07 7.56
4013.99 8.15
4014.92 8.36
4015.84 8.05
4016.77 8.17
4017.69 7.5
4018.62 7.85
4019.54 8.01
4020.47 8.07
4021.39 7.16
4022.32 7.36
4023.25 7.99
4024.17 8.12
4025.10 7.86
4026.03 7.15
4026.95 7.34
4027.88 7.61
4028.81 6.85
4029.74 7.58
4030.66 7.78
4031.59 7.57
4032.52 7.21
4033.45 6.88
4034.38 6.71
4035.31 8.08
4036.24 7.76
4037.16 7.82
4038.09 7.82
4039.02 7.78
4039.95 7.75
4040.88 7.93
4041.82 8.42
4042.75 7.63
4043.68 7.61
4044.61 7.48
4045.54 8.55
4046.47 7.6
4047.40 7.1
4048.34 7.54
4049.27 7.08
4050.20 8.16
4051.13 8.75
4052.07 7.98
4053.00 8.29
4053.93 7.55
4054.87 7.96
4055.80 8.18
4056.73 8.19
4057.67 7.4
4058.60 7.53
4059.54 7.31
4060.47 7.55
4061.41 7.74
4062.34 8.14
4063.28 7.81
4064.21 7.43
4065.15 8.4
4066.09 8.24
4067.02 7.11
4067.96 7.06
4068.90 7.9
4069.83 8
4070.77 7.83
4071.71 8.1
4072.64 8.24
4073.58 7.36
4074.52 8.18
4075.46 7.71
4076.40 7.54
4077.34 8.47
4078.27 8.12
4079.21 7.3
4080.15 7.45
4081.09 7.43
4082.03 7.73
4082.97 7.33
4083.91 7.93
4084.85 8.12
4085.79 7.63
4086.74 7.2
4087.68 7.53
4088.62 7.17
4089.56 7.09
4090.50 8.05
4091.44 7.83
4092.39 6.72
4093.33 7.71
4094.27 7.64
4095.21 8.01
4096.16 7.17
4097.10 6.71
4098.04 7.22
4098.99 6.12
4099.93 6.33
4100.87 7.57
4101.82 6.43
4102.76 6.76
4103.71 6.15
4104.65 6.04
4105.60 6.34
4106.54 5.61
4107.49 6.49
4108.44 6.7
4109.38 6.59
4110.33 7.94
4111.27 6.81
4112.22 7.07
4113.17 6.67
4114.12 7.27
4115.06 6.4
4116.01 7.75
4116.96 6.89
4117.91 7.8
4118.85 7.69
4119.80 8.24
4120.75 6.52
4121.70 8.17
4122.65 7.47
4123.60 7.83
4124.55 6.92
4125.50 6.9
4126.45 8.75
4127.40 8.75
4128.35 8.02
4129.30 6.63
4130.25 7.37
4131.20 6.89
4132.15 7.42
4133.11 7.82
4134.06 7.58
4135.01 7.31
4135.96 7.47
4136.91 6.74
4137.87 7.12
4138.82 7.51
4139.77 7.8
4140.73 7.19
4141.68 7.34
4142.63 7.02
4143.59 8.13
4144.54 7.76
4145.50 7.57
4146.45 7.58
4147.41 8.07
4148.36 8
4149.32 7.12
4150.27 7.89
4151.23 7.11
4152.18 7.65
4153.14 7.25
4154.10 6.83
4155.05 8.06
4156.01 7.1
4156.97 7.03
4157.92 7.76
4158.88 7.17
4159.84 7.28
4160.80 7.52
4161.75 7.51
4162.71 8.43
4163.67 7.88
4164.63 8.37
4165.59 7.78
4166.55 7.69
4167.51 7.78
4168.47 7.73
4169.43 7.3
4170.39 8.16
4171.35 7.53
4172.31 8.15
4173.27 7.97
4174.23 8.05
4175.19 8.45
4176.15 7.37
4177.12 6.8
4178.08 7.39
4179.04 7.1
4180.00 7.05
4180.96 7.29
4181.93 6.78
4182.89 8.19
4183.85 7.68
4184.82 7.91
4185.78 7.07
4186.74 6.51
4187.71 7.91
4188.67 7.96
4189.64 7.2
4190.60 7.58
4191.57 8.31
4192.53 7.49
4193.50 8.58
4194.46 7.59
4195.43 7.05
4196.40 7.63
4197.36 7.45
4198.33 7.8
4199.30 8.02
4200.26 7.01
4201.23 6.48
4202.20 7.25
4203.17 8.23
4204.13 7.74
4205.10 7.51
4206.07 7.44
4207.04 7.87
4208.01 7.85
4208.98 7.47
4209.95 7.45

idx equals 1.6 Ang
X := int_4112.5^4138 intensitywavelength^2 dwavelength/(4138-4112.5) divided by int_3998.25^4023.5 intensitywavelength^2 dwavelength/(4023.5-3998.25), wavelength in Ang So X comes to 1.01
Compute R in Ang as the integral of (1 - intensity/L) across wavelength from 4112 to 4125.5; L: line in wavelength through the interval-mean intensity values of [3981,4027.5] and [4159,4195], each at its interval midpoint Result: 0.6 Ang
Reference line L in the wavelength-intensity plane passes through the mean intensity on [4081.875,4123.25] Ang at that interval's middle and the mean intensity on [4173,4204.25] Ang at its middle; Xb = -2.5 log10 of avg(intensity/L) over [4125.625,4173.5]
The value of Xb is -0.03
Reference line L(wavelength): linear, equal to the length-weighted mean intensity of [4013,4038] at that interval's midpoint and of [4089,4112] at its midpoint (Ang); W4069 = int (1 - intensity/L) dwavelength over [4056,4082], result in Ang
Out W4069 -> -1.9 Ang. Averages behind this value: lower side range 7.66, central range 7.77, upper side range 6.92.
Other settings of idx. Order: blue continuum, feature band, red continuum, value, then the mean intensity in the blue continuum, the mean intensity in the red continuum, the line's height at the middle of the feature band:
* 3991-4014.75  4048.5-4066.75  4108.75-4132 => -0.8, 7.68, 7.39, 7.55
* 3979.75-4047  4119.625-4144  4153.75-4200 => 0.4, 7.62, 7.61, 7.61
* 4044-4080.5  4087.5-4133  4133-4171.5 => 3.0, 7.81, 7.56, 7.67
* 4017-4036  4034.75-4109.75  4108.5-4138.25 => -0.6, 7.54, 7.37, 7.46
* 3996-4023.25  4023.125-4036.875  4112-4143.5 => 0.4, 7.77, 7.41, 7.71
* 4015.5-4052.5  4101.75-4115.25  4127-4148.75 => 1.7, 7.69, 7.52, 7.57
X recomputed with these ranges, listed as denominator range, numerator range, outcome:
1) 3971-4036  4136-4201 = 1.13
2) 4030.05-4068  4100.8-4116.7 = 0.89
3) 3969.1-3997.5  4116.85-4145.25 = 1.24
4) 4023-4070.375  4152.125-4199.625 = 1.05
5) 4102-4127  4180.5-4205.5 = 1.11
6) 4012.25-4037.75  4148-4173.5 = 1.06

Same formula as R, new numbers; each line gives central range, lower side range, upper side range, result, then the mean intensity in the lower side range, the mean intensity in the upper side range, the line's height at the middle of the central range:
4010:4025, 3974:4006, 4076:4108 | -1.5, 7.14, 7.2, 7.16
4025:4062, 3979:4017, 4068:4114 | -1.2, 7.56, 7.29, 7.43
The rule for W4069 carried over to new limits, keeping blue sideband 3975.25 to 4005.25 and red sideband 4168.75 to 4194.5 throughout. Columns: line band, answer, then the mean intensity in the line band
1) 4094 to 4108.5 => 1.5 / 6.69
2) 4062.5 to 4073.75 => -0.7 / 7.81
